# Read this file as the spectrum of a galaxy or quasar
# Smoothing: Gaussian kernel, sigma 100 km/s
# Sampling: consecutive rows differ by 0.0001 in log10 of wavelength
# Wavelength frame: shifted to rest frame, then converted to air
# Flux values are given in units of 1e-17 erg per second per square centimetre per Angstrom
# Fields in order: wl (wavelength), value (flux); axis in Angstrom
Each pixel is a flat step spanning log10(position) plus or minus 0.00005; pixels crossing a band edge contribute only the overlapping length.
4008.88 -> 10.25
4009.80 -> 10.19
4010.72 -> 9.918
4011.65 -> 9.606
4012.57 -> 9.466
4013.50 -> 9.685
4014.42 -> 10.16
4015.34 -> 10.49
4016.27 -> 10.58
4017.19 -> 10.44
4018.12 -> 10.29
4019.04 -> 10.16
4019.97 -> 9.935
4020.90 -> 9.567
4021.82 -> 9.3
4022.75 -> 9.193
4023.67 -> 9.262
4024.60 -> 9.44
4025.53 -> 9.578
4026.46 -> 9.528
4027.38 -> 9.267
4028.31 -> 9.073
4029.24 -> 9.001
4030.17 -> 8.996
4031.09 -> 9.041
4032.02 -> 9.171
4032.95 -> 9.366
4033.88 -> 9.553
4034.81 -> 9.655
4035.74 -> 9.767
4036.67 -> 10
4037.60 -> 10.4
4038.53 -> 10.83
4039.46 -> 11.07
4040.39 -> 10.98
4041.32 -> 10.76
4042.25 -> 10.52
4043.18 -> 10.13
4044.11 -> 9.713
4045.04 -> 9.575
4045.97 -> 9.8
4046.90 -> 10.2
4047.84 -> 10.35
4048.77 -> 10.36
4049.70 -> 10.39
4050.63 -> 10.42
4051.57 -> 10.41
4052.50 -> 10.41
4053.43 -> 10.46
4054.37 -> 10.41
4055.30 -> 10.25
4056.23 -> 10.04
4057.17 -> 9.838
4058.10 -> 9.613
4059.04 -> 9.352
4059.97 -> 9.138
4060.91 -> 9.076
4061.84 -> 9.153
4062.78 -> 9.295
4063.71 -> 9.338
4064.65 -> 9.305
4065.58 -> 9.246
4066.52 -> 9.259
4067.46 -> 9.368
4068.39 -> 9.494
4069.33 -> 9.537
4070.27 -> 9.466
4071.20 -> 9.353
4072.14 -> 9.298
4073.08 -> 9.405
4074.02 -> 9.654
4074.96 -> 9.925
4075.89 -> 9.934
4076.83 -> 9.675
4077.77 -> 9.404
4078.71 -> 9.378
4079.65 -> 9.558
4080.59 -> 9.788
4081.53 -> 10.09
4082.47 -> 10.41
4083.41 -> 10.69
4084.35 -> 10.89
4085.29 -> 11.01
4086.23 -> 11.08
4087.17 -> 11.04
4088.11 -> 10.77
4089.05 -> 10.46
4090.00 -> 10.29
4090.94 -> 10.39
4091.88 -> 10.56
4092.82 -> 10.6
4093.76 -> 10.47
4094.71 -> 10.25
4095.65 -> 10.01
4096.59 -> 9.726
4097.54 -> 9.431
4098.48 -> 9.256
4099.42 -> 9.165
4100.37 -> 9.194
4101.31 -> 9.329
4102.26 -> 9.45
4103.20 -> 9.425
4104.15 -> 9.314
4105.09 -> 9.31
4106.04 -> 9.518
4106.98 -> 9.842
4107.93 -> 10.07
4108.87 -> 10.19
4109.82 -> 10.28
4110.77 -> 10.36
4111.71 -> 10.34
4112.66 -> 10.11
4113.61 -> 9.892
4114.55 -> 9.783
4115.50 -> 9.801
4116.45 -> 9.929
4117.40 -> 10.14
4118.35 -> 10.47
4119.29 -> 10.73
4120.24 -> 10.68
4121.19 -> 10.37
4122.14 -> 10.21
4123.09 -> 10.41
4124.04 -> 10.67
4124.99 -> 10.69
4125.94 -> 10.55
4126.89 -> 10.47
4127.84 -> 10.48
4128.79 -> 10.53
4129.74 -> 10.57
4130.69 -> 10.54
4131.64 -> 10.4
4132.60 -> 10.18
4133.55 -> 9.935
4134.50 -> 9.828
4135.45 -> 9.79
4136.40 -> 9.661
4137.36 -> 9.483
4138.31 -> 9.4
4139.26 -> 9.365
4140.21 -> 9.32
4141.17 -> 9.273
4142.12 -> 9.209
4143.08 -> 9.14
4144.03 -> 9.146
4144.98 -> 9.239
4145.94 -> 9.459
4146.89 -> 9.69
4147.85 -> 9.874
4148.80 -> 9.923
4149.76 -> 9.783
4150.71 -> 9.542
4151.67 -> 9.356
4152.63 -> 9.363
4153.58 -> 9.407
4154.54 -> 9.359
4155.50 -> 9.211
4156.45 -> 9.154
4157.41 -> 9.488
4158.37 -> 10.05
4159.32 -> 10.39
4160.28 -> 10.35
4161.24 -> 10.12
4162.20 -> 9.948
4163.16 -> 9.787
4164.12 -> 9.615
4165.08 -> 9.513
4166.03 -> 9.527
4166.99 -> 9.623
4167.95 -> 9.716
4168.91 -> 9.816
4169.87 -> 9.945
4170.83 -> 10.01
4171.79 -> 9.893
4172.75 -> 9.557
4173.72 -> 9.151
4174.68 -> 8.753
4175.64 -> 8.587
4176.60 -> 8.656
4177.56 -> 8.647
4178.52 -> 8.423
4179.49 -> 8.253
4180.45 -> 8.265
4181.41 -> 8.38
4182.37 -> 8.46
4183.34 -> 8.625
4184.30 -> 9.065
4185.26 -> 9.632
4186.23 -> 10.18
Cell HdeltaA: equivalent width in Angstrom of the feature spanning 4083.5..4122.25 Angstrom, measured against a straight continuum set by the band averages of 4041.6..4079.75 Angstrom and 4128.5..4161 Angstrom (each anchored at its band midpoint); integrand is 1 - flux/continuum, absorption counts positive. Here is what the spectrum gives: -1.54 Angstrom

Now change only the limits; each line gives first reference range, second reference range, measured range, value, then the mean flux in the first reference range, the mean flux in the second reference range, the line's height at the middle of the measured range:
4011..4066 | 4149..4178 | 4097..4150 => -1.3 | 9.84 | 9.55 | 9.64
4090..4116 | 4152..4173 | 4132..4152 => 0.4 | 9.86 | 9.72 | 9.77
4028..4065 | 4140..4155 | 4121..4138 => -1.3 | 9.88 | 9.44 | 9.52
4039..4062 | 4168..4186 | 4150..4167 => -0.9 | 10.1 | 9.04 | 9.19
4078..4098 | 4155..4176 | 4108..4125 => -0.3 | 10.3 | 9.65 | 10.1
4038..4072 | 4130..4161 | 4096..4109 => 0.4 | 9.91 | 9.64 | 9.77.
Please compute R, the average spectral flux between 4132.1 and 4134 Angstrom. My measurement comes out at 10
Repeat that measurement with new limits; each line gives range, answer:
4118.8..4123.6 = 10.5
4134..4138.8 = 9.64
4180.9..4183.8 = 8.48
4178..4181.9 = 8.34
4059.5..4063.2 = 9.16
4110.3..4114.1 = 10.2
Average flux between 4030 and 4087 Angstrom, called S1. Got 9.9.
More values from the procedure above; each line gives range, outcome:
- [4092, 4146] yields 9.93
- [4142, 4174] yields 9.63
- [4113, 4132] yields 10.4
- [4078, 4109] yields 10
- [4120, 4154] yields 9.88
